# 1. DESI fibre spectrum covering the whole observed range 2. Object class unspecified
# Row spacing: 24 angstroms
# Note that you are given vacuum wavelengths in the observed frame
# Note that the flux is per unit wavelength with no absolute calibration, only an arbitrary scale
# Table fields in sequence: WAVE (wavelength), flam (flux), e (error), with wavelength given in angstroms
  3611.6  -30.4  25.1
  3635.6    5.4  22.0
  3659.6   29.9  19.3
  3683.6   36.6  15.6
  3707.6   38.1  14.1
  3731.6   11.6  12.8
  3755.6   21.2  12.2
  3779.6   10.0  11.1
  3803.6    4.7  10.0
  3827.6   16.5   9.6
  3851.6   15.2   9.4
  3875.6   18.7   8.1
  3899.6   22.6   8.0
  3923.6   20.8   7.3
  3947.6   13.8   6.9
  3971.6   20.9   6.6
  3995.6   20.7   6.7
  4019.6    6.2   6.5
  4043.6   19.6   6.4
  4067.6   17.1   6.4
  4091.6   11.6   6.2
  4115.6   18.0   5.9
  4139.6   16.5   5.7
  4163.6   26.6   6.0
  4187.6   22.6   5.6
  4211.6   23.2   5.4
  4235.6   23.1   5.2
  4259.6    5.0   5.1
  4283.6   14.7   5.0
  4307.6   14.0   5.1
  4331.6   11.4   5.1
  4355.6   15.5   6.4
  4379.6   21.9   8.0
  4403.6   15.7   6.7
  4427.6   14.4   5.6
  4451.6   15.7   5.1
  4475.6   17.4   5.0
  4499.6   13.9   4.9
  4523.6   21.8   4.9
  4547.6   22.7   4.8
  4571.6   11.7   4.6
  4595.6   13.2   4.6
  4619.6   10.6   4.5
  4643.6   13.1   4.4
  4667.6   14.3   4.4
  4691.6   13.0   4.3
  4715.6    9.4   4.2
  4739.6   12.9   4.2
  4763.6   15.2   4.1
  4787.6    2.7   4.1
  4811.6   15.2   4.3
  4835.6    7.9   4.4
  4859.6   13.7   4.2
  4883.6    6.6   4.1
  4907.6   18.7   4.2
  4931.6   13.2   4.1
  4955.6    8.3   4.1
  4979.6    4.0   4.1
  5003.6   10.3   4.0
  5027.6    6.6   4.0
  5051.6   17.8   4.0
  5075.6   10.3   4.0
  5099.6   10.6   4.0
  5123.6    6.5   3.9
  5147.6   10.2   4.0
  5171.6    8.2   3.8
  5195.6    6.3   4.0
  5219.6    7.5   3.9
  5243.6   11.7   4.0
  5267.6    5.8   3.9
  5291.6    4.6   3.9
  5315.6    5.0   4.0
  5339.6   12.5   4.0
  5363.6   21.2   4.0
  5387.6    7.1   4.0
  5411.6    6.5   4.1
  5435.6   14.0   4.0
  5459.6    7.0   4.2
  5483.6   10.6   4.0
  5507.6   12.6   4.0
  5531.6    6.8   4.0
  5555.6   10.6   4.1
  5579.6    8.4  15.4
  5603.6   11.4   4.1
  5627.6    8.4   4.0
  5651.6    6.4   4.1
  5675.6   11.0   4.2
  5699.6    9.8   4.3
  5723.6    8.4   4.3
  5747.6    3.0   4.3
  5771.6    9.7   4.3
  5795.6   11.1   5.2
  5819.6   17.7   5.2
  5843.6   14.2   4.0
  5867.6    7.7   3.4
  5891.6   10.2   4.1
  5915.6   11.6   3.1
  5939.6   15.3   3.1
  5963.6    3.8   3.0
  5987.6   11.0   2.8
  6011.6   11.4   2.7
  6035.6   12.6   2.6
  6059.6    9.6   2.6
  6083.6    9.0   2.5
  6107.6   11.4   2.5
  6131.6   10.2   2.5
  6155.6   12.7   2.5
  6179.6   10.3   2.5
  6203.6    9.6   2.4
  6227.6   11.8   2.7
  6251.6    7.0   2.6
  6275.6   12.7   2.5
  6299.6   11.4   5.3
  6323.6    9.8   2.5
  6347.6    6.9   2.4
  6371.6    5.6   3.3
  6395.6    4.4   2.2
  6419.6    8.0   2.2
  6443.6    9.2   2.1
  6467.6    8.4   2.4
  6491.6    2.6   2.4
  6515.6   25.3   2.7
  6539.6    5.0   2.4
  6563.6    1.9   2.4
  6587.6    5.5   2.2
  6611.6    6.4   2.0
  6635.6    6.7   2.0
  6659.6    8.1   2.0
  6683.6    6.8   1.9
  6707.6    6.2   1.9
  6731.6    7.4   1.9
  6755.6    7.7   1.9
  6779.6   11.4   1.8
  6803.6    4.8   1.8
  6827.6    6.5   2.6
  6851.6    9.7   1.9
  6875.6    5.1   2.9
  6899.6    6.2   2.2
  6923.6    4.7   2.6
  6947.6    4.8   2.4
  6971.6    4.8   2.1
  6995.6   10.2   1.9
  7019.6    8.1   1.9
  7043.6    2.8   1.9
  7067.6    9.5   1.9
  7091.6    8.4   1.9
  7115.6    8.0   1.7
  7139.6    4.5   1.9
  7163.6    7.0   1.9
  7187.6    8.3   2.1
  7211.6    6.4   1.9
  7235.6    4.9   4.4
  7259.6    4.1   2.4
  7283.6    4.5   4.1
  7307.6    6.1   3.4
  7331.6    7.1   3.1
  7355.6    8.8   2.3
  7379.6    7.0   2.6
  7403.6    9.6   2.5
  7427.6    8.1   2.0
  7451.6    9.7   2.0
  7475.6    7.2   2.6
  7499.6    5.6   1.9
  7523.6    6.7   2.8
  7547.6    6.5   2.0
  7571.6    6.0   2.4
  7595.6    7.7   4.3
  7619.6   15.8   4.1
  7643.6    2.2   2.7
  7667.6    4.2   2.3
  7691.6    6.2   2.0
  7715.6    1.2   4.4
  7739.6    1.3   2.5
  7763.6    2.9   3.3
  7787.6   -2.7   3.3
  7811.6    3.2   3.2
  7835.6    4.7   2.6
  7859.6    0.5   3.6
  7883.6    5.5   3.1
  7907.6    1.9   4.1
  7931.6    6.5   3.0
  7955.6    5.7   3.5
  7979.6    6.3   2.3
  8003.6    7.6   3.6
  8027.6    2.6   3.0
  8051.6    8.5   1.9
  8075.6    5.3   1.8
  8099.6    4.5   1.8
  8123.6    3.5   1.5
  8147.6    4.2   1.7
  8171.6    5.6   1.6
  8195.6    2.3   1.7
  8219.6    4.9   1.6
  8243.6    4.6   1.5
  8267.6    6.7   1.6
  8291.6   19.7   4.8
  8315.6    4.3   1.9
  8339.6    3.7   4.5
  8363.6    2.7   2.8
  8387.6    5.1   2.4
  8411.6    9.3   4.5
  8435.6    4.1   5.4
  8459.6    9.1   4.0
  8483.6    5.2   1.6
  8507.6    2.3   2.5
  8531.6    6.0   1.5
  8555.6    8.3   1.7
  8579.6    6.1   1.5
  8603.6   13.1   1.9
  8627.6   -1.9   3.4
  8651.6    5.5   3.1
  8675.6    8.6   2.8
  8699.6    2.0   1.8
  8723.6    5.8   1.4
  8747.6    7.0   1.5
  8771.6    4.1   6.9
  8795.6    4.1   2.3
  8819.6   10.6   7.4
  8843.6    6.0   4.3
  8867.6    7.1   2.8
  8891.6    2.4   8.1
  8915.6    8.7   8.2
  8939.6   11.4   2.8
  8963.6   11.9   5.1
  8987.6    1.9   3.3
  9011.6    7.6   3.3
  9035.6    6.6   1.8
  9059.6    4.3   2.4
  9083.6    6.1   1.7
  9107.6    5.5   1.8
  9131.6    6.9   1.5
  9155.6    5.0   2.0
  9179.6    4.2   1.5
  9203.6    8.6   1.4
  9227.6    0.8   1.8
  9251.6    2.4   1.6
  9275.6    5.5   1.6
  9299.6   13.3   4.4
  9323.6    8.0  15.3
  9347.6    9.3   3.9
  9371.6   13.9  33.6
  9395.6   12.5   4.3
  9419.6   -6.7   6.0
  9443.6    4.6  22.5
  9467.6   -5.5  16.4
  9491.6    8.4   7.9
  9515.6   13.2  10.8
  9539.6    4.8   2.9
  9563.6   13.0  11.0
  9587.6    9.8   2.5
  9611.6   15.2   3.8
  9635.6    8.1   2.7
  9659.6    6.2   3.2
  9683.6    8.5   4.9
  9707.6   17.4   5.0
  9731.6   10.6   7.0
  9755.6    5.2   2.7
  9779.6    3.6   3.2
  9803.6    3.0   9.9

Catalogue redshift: 1.223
